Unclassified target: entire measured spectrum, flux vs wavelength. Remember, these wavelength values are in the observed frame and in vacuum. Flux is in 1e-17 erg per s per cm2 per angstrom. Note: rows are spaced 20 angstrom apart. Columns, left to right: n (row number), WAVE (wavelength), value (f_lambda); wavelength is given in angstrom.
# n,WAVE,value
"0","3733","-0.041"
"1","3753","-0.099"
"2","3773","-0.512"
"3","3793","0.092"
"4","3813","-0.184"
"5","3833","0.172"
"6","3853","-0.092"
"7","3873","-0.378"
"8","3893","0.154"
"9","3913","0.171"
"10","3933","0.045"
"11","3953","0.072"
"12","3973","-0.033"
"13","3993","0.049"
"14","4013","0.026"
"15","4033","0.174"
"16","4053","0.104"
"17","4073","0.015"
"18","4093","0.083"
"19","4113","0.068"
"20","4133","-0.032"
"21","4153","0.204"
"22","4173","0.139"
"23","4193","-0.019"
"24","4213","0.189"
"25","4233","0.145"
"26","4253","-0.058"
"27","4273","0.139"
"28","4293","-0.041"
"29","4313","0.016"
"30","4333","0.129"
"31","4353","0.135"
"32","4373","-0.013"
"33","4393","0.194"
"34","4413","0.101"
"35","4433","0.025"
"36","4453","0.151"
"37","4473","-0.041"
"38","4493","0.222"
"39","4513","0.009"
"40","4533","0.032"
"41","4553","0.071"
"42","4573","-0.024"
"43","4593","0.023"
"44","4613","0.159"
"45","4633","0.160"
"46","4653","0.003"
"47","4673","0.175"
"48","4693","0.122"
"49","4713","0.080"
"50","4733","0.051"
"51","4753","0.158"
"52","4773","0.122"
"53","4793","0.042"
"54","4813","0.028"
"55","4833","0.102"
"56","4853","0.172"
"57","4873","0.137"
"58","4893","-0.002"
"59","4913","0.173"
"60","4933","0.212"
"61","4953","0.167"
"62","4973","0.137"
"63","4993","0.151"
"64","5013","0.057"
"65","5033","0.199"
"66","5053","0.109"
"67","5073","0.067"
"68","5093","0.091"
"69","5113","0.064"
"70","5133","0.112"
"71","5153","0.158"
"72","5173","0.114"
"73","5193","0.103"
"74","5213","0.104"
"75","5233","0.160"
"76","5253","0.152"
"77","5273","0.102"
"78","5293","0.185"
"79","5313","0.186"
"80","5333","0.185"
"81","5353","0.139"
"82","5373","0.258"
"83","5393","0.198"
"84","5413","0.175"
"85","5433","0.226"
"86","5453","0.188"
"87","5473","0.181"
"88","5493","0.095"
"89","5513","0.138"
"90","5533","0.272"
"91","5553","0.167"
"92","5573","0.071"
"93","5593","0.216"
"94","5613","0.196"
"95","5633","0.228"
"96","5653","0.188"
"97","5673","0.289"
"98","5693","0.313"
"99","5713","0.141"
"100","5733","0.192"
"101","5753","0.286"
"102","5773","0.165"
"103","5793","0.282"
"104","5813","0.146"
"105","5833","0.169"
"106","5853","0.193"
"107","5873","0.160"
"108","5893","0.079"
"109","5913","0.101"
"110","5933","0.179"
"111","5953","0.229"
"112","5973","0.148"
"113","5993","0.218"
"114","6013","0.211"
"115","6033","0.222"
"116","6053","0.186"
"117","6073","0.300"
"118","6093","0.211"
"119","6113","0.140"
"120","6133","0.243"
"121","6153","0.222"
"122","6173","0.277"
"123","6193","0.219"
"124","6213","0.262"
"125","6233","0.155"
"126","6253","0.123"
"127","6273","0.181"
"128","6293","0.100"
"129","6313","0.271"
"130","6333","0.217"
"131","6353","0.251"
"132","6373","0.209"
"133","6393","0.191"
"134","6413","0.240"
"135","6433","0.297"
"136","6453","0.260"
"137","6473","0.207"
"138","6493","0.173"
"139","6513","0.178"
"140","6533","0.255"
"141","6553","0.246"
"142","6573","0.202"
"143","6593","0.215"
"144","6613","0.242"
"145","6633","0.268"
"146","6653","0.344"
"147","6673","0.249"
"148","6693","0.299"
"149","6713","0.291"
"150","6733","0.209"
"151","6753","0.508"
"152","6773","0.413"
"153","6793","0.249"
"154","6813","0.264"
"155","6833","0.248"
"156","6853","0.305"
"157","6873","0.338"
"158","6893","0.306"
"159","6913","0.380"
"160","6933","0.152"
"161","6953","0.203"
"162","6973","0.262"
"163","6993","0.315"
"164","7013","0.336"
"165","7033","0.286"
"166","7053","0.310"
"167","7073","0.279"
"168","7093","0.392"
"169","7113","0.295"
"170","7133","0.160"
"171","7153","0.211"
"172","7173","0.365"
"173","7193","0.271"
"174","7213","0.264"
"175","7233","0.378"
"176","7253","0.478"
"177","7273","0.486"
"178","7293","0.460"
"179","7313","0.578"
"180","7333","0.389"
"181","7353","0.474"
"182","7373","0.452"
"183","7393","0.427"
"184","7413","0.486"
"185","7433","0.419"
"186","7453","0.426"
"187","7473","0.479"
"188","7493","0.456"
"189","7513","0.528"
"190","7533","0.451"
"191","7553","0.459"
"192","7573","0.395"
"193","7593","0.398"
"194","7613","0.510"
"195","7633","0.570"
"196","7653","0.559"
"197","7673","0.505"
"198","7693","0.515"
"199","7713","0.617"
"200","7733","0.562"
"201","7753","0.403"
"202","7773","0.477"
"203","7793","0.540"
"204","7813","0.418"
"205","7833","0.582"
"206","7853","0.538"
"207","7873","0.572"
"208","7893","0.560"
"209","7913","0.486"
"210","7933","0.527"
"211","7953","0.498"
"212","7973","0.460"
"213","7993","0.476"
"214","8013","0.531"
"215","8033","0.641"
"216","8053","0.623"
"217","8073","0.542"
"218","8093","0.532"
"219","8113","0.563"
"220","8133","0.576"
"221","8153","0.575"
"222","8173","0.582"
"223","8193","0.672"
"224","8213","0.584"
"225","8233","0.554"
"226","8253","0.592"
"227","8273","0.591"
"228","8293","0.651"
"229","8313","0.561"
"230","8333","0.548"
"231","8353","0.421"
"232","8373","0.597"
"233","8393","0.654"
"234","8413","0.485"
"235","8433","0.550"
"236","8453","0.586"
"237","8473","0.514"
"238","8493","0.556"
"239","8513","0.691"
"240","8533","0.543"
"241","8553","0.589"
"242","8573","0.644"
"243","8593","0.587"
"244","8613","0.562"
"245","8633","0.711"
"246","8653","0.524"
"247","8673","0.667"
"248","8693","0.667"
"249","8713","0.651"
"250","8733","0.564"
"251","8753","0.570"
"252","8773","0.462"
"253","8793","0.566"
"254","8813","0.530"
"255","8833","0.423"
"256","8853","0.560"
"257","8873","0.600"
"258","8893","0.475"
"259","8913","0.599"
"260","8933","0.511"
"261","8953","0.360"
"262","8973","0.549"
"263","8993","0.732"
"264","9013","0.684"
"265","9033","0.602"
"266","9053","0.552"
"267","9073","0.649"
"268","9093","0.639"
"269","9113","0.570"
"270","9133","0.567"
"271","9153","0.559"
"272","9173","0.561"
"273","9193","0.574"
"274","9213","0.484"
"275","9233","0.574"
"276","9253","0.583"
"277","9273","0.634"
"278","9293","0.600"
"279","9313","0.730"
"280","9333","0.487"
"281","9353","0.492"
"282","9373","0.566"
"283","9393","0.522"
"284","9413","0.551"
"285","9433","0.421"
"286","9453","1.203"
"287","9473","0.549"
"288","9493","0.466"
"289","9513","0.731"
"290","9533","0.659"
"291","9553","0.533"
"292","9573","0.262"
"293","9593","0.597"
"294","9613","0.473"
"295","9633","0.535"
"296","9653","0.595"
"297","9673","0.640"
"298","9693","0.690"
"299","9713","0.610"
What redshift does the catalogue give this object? 0.81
